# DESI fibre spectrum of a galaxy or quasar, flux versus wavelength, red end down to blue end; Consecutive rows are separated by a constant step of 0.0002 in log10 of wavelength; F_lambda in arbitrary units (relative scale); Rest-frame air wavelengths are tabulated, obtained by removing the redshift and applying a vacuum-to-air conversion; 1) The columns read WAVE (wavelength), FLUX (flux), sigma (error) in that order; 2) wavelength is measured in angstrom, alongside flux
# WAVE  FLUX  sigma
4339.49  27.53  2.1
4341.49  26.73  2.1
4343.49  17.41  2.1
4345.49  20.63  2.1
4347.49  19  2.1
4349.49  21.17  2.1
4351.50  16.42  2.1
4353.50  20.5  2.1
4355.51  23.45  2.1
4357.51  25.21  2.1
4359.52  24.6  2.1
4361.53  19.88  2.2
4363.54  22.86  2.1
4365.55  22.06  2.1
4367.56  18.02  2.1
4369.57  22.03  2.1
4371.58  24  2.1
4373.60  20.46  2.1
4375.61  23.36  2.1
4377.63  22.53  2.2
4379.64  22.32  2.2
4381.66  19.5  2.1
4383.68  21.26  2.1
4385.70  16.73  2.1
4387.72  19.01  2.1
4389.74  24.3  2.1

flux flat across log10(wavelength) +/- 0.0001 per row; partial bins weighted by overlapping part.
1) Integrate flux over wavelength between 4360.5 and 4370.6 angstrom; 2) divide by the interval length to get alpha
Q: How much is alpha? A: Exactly 21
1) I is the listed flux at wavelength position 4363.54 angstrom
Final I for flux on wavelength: 22.86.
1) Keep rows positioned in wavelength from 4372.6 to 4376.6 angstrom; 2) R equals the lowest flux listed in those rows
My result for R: 20.46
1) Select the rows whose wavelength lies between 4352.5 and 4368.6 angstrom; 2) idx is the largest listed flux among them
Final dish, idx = 25.21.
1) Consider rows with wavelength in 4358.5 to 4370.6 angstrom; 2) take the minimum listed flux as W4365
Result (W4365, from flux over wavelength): 18.02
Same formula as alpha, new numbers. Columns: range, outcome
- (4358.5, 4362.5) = 22.2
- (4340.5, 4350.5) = 21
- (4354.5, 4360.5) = 24.4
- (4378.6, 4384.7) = 21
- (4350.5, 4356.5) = 20.1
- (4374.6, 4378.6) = 22.9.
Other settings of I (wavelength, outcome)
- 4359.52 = 24.6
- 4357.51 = 25.21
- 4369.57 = 22.03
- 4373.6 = 20.46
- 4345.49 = 20.63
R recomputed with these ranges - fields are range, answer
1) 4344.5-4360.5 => 16.42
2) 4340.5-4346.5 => 17.41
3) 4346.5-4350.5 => 19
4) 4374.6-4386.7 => 16.73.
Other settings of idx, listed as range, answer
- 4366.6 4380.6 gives 24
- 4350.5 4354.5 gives 20.5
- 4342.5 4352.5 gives 21.17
